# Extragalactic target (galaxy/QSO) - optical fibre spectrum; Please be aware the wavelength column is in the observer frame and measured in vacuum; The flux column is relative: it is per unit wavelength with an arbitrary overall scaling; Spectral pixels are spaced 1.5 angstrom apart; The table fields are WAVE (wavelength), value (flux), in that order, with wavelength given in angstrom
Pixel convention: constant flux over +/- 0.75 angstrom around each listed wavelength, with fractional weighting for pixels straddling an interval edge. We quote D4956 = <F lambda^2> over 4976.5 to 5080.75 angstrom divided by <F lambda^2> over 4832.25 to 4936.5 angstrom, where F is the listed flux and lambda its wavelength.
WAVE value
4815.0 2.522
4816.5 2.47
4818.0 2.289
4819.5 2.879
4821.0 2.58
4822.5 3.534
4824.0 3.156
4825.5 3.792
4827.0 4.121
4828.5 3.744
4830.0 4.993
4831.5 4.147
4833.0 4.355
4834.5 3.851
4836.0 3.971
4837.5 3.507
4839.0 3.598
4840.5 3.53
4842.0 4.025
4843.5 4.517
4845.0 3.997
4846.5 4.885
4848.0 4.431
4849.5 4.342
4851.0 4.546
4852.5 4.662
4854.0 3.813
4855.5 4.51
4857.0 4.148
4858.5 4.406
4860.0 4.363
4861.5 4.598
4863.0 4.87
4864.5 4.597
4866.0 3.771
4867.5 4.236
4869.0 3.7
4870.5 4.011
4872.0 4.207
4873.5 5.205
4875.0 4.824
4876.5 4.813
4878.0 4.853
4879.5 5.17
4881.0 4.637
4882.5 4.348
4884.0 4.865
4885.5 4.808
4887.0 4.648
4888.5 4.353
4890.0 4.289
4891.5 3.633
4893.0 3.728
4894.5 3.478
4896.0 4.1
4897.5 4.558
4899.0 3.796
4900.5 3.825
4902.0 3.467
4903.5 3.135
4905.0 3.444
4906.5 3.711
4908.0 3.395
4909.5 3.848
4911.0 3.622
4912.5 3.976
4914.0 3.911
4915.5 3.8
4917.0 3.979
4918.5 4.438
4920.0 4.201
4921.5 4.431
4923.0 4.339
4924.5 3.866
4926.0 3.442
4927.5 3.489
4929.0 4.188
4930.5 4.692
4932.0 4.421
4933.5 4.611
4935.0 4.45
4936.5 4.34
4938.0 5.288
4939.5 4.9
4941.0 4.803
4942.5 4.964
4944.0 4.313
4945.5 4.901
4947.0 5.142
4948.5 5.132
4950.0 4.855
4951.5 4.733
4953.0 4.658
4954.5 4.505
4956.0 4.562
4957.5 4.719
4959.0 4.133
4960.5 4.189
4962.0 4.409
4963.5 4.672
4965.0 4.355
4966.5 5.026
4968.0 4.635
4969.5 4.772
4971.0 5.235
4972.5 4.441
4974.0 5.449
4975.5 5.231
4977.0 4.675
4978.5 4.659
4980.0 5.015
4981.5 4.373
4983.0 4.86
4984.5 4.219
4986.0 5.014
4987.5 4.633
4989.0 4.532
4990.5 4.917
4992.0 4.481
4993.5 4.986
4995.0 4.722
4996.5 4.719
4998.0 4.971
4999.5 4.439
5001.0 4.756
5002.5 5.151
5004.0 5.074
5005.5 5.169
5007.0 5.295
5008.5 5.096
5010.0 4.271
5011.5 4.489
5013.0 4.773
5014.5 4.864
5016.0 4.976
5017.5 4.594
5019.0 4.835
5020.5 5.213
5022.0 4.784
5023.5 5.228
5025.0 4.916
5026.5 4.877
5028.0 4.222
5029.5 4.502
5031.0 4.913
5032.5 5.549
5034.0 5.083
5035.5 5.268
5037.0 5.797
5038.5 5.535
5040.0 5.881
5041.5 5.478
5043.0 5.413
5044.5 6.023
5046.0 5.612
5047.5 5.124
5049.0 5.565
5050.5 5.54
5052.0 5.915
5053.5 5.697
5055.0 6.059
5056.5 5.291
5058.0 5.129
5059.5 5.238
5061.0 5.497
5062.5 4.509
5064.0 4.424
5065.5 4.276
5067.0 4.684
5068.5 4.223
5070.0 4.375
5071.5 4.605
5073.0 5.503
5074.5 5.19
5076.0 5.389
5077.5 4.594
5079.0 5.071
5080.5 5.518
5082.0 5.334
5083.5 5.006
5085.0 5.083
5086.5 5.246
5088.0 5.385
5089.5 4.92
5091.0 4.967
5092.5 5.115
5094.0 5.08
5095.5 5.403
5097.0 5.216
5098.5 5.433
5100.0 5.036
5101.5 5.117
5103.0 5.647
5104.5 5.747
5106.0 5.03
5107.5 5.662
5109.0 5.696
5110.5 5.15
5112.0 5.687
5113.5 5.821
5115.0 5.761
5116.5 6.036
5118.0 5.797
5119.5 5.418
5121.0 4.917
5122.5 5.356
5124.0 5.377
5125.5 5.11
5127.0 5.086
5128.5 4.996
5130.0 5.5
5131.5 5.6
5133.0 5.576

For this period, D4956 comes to 1.27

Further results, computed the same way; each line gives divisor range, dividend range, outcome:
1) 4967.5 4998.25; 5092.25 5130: 1.19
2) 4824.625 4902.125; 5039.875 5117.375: 1.35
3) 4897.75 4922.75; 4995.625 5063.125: 1.41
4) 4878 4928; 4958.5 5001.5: 1.20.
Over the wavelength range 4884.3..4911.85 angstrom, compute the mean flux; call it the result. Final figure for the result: 3.9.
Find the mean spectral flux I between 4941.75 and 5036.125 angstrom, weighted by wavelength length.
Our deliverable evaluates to 4.8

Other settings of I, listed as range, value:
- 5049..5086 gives 5.1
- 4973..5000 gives 4.77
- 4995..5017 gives 4.85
